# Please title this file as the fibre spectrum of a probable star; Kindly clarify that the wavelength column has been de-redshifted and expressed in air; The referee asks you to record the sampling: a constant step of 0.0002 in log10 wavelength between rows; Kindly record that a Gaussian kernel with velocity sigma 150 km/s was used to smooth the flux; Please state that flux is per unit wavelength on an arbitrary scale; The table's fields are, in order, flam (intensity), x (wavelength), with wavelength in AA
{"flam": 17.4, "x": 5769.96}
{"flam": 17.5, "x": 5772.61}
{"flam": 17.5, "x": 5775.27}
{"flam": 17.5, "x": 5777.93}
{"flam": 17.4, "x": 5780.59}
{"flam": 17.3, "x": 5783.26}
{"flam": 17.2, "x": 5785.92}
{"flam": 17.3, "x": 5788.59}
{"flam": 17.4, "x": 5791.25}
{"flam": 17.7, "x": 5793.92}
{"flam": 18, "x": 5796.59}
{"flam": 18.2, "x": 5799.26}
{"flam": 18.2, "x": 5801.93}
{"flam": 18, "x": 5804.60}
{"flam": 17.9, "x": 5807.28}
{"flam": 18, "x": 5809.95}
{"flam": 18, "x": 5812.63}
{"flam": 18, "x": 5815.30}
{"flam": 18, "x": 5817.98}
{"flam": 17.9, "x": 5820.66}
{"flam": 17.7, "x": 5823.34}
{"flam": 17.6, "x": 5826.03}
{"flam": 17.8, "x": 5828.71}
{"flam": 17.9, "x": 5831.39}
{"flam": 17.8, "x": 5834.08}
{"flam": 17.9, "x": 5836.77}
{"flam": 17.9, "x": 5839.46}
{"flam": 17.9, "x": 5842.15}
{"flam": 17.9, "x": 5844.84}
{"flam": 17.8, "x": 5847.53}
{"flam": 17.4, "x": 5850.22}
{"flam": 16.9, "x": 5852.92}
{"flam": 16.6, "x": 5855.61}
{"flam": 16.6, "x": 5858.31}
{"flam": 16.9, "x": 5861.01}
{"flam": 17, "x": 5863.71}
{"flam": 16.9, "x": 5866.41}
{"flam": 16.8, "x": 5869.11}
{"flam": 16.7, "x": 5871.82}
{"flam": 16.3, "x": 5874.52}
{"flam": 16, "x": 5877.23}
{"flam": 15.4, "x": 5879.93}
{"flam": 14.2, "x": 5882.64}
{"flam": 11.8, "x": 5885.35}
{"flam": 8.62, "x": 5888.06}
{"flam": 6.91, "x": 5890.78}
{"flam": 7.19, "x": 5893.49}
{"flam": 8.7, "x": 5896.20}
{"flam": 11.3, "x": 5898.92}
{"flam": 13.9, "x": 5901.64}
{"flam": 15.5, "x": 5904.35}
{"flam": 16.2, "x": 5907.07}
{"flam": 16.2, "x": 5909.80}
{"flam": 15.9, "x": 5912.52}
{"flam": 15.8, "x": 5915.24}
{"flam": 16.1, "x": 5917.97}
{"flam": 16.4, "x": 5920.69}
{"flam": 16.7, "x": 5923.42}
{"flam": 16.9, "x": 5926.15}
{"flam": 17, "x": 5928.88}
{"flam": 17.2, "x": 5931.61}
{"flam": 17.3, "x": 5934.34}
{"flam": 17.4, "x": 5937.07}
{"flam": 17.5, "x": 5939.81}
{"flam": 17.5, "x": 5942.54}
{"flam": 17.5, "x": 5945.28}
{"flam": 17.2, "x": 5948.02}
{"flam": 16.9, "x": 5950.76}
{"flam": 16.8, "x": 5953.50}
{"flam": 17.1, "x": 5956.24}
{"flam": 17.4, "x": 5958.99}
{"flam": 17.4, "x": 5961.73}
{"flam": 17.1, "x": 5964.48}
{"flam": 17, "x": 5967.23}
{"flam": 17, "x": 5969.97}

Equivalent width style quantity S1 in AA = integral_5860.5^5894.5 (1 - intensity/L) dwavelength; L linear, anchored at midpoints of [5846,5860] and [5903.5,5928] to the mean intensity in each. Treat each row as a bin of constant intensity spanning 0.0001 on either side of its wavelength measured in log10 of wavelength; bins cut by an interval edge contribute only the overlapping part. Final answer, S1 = 5.83 AA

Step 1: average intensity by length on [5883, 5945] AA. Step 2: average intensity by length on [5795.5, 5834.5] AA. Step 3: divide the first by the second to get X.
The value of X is 0.8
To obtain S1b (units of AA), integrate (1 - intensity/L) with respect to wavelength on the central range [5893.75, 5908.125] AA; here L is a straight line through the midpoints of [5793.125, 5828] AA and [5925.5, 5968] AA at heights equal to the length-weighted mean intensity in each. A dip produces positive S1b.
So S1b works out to 4.0 AA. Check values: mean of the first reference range 17.9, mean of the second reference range 17.2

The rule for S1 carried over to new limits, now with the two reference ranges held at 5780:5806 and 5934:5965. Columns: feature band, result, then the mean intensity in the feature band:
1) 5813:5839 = -0.4 AA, 17.9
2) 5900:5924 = 2.2 AA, 15.8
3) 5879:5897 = 7.3 AA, 10.3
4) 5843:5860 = 0.3 AA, 17.2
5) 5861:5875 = 0.6 AA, 16.8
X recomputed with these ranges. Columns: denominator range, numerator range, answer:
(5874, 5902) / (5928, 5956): 1.48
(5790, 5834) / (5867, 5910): 0.74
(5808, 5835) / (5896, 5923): 0.84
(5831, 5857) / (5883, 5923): 0.74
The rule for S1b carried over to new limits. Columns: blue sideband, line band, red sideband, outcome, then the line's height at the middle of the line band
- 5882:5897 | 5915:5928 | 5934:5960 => -2.6 AA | 13.8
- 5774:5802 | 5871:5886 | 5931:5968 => 1.9 AA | 17.4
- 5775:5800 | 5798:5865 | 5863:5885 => -3.8 AA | 16.7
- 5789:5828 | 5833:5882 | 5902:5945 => 1.0 AA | 17.3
